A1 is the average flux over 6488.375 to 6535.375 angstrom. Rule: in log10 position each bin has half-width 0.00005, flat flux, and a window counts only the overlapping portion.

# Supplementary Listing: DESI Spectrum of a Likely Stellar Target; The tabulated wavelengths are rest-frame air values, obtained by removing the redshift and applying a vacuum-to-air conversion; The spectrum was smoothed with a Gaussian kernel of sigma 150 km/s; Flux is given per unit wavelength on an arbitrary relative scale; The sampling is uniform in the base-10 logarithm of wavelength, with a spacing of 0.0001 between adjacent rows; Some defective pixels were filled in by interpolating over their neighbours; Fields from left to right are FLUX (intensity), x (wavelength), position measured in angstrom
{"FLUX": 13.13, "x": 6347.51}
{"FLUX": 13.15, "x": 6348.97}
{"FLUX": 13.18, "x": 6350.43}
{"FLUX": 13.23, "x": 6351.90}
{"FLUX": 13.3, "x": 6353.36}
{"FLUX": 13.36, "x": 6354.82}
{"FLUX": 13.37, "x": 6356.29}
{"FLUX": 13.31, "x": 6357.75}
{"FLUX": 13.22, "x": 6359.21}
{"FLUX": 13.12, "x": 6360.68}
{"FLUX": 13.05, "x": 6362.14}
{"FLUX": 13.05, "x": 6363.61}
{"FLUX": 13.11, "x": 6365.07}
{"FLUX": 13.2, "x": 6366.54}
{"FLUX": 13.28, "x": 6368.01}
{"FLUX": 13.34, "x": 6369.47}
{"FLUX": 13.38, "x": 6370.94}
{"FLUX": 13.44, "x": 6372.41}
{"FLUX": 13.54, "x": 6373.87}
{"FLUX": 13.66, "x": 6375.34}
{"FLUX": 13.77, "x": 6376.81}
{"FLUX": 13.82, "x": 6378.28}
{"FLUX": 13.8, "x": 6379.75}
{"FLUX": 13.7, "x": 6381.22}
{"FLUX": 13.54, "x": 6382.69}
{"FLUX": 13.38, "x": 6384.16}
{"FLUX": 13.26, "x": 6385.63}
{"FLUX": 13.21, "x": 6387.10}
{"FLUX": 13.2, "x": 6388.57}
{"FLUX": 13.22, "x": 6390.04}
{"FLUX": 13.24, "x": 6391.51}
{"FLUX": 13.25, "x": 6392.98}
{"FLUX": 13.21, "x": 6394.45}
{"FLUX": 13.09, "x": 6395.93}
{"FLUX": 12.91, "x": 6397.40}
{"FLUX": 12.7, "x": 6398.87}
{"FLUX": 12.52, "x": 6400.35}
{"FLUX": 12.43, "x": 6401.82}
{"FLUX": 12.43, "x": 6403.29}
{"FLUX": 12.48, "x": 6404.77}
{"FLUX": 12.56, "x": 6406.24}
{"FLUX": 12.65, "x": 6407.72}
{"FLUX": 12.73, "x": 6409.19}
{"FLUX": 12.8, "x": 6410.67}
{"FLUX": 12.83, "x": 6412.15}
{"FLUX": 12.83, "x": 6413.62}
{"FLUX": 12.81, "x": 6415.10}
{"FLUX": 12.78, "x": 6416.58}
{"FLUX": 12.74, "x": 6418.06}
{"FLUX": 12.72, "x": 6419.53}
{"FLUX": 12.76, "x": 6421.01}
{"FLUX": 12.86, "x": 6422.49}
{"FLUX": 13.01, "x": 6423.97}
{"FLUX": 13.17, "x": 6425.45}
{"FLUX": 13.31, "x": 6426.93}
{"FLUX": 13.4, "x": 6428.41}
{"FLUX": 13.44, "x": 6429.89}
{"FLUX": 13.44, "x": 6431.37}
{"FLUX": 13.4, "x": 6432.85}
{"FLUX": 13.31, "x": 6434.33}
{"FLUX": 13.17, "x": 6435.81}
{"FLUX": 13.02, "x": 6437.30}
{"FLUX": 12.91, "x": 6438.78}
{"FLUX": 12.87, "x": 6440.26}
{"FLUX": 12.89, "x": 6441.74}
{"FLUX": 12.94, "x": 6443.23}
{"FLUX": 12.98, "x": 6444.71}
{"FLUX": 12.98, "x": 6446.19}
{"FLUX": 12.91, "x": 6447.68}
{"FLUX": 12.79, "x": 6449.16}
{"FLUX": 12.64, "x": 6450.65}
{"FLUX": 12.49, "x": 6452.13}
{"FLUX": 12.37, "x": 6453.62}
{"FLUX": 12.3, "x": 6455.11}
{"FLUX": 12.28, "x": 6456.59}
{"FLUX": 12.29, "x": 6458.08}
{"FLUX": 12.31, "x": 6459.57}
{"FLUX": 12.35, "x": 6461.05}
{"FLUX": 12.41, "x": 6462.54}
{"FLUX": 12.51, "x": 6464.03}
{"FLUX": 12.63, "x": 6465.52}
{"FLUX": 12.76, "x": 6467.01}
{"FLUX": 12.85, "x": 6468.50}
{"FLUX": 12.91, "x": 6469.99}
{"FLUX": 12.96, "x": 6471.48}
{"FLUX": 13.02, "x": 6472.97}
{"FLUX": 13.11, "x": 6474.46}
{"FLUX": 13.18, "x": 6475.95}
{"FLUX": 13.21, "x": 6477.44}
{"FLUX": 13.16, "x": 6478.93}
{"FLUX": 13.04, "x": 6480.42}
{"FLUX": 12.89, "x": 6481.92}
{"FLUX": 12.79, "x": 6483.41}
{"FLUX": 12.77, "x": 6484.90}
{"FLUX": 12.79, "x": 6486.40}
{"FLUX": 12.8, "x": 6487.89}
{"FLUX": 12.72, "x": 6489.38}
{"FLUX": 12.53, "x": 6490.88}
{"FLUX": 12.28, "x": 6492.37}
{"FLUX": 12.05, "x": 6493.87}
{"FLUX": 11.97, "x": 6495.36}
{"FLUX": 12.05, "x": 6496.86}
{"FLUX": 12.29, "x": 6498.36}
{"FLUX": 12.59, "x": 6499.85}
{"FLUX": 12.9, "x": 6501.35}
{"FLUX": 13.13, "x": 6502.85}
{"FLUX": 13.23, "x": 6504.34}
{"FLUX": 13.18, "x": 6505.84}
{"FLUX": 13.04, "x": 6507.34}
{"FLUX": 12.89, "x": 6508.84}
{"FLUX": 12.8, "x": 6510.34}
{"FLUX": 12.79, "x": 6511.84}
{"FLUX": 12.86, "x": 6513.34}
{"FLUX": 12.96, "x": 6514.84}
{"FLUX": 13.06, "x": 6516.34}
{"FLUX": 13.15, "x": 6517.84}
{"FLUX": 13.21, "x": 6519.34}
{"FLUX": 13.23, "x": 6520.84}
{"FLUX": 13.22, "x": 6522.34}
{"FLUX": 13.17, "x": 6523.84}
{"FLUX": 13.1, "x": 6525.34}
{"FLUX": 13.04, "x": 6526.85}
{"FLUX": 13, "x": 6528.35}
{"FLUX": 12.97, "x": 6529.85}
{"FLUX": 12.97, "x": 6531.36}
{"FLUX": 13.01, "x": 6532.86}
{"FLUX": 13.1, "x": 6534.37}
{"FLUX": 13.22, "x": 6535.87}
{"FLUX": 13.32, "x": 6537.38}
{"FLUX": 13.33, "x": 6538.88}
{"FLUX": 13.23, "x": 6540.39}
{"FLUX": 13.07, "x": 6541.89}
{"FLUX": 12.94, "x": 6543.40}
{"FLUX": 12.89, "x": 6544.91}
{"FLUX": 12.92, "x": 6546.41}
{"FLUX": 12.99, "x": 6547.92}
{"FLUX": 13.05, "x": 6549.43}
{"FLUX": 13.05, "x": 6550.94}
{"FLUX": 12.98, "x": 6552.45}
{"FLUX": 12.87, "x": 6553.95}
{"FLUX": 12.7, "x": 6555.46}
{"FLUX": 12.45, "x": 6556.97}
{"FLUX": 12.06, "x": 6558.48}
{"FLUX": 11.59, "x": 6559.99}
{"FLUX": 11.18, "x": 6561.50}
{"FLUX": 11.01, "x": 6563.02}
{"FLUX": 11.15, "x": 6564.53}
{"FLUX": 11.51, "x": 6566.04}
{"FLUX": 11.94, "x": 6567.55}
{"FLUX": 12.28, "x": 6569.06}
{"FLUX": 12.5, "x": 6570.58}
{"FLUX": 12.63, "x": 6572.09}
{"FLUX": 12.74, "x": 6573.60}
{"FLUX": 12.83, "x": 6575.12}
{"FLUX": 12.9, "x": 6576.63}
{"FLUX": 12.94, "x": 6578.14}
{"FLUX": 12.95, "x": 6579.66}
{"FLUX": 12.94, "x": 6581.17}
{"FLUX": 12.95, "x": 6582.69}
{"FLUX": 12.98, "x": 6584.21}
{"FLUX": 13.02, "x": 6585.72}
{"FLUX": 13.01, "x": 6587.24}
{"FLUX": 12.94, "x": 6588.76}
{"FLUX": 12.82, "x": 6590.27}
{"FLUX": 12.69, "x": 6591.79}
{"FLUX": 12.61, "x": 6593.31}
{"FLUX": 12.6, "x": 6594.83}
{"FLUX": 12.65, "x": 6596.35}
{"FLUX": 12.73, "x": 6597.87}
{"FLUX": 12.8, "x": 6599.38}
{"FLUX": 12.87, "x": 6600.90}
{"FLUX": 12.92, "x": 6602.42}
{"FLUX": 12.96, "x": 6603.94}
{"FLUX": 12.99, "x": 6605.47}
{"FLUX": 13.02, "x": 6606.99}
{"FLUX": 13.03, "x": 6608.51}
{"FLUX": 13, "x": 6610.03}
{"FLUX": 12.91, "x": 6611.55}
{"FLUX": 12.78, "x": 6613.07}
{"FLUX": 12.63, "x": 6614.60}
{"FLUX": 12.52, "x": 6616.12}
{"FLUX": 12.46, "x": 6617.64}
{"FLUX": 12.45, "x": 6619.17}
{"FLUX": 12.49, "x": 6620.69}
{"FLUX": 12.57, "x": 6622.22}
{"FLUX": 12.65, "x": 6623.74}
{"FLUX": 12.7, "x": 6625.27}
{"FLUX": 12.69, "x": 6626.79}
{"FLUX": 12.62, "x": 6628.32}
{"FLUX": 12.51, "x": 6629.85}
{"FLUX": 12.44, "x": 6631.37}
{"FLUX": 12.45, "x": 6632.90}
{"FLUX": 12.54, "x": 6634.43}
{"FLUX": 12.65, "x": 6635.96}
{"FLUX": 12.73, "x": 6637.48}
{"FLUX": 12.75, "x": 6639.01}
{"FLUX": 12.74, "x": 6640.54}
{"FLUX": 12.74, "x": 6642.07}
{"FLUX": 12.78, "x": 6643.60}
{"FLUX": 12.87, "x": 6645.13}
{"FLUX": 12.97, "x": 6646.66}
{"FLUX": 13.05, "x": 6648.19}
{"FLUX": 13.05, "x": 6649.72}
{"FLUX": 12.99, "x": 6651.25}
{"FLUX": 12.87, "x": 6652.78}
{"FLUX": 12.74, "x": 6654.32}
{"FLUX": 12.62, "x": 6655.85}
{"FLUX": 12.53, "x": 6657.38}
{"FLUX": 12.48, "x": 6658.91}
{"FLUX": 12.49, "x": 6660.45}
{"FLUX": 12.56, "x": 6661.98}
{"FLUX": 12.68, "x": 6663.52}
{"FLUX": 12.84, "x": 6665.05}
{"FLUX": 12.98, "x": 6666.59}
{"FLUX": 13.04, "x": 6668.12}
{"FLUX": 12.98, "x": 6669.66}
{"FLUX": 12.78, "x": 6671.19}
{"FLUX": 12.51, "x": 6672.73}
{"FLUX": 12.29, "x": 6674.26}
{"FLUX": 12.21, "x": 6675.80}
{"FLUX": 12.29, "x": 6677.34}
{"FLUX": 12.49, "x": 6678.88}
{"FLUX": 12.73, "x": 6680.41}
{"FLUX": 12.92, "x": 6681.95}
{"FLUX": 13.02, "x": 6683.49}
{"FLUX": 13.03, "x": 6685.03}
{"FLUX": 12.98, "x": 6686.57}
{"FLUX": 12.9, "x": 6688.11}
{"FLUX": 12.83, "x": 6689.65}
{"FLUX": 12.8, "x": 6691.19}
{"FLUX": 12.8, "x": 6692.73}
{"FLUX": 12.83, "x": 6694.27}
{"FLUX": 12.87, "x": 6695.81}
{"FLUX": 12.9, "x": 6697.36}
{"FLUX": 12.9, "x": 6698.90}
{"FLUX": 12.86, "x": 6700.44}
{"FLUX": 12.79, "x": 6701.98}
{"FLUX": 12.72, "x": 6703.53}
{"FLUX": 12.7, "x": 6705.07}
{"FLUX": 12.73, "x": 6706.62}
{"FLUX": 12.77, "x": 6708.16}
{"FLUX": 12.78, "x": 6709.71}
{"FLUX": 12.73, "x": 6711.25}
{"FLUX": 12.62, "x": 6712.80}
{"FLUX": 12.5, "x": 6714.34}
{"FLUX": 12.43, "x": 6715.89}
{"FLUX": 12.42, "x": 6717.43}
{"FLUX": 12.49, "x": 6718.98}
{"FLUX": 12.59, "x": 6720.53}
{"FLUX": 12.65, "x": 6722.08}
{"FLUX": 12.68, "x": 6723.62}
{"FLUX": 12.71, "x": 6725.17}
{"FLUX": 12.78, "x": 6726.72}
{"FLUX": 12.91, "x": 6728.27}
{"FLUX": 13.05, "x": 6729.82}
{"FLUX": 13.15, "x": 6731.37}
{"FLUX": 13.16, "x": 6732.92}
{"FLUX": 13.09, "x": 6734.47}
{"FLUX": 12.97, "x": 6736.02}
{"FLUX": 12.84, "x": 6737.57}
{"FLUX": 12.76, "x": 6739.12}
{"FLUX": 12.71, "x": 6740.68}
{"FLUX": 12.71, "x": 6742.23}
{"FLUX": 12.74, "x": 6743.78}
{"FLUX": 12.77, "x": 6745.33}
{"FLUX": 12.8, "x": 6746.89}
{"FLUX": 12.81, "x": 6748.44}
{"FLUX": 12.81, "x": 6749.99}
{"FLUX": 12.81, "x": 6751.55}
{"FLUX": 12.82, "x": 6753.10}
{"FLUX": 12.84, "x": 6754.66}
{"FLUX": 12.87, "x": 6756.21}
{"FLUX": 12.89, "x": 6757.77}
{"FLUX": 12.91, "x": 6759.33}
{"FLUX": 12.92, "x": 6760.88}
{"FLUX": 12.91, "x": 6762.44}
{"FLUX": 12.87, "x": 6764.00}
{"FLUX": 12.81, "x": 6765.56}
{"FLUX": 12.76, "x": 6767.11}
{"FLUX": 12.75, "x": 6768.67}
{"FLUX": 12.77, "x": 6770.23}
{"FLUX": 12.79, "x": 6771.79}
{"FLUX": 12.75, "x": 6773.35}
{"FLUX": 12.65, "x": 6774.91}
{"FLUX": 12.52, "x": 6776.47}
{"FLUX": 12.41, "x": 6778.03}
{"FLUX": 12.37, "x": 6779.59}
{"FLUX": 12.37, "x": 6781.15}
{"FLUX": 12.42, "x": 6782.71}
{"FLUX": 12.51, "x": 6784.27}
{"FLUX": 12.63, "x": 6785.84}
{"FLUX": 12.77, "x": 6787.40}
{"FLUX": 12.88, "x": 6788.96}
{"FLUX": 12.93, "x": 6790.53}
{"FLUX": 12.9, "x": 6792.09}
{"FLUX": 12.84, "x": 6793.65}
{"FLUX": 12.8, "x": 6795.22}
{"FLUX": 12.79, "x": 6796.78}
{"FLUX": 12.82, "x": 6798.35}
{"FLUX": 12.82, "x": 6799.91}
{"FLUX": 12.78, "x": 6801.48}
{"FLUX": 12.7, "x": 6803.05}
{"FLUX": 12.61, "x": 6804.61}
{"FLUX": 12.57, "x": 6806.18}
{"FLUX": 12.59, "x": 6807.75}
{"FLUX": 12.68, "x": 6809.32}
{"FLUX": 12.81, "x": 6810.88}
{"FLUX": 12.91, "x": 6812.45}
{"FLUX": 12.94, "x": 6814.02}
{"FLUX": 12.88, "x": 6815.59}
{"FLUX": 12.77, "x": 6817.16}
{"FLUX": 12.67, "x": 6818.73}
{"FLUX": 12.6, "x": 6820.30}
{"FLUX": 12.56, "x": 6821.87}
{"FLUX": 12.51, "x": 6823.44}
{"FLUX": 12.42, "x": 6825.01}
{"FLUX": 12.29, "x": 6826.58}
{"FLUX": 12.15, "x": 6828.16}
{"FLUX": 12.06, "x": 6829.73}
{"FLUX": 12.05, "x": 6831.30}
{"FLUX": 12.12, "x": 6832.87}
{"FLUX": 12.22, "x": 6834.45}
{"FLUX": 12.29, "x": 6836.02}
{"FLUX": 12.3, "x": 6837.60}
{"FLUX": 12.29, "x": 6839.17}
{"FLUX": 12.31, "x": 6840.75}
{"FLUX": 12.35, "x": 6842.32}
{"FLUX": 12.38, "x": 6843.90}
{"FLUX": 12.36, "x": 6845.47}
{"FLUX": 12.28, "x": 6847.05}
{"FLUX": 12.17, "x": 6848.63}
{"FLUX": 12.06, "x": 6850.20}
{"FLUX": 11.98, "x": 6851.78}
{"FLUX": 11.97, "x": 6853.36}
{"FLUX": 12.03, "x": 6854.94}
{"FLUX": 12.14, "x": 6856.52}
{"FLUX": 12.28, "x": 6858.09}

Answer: 12.9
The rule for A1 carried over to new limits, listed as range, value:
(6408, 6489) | 12.9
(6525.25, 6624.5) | 12.7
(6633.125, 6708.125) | 12.8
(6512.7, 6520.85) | 13.1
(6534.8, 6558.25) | 13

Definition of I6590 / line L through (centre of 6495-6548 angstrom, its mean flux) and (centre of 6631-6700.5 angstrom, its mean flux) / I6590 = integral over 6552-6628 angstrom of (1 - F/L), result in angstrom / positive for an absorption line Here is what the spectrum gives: 1.6 angstrom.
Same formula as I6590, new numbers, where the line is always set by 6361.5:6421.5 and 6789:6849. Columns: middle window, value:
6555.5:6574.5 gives 1.3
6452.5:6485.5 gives 0.7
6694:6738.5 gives -0.4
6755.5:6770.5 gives -0.3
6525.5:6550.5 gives -0.3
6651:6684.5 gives 0.1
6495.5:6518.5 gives 0.2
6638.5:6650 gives -0.1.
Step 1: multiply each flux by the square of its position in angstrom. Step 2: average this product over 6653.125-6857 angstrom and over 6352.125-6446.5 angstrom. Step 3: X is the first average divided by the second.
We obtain 1.08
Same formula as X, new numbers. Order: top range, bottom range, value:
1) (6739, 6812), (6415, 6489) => 1.09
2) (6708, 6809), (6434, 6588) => 1.08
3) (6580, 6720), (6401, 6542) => 1.05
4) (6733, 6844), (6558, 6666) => 1.06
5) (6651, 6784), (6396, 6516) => 1.08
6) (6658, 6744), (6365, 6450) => 1.07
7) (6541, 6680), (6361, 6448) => 1.03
